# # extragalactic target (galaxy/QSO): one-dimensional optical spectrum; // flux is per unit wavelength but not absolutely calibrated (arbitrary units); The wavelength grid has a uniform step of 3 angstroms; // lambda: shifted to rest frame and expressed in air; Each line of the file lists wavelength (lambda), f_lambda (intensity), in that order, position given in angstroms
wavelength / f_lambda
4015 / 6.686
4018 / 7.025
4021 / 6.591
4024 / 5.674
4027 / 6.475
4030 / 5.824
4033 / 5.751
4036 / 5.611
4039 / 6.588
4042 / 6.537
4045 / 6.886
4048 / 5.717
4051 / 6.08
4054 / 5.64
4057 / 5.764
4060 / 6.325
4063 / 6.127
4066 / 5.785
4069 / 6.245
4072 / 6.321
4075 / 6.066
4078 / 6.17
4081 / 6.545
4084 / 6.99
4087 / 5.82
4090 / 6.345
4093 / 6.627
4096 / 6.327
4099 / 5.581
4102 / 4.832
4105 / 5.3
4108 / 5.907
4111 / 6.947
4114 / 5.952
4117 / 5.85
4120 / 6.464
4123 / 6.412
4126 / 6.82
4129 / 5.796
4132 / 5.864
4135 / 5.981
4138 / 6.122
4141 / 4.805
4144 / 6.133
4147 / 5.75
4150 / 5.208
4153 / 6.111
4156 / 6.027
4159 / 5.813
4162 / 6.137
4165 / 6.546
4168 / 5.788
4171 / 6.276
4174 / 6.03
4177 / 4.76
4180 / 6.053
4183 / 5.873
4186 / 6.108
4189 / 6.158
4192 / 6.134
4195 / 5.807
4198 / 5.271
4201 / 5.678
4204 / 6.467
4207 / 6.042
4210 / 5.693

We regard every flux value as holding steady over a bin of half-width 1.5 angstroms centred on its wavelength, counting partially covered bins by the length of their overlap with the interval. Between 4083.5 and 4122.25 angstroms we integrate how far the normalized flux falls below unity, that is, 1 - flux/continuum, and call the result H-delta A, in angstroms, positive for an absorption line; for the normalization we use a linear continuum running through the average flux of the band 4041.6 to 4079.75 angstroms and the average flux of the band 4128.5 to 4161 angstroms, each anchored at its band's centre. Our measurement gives -0.67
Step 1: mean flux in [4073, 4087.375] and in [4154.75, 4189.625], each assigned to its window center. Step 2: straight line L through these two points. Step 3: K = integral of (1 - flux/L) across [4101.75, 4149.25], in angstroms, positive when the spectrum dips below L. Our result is 1.6 angstroms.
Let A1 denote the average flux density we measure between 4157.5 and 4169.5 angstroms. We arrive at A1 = 6.07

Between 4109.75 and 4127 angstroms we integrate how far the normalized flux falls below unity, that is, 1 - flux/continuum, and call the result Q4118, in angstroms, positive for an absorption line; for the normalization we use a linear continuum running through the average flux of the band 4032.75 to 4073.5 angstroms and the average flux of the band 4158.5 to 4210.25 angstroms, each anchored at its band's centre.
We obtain -1.1 angstroms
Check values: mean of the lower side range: 6.11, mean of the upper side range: 5.93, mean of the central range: 6.39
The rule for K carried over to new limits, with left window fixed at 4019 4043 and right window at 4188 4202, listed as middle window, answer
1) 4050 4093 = -0.8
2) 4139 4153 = 0.8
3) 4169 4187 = 0.0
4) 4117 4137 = -0.8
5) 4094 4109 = 1.0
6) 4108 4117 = -0.4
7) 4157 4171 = -0.5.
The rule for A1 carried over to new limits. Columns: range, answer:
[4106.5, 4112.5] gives 6.43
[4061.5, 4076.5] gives 6.11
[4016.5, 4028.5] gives 6.44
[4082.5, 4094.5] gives 6.45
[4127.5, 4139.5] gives 5.94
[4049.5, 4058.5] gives 5.83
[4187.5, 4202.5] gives 5.81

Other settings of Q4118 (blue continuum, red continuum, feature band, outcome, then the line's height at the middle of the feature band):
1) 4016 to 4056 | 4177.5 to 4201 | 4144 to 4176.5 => -0.1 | 5.91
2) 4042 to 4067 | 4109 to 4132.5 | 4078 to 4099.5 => -0.6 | 6.18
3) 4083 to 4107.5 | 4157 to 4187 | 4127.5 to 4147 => 0.5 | 5.94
